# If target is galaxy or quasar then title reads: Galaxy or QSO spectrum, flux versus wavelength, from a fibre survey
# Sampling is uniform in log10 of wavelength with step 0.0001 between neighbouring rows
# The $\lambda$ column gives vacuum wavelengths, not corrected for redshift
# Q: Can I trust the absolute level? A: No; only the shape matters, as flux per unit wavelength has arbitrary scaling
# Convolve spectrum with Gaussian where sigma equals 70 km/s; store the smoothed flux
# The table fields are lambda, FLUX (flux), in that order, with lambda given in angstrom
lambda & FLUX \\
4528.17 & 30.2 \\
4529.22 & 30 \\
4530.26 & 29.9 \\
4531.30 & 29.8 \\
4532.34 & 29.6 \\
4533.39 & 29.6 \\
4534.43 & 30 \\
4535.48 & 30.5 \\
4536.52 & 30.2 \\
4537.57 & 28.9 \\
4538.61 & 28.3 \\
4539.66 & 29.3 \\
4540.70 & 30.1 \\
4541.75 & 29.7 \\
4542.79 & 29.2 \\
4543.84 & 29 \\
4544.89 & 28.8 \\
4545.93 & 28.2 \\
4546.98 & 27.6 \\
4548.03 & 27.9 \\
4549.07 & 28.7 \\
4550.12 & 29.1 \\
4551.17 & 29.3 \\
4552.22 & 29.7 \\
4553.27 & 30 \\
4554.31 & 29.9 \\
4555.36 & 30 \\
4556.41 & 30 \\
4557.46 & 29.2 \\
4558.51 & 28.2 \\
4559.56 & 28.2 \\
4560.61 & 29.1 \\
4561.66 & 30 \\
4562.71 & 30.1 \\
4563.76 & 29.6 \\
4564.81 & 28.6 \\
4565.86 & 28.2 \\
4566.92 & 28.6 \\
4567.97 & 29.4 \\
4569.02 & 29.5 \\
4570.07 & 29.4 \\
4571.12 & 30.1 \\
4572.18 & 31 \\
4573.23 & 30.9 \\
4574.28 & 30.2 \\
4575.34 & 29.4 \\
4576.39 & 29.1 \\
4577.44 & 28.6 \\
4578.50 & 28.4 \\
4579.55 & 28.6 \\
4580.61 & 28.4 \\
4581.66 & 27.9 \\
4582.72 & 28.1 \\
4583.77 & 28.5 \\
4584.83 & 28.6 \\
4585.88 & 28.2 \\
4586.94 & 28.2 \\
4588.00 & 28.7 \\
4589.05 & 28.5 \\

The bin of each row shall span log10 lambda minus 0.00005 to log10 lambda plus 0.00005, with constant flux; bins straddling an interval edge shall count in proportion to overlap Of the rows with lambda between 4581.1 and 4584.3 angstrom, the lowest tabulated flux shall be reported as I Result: 27.9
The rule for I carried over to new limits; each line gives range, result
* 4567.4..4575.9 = 29.4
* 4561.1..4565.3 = 28.6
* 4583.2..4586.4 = 28.2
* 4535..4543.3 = 28.3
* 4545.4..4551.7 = 27.6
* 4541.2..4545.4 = 28.8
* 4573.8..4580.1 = 28.4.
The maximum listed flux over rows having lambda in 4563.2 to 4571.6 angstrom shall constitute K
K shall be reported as 30.1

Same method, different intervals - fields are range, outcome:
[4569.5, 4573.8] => 31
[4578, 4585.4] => 28.6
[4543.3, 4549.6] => 29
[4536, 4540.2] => 30.2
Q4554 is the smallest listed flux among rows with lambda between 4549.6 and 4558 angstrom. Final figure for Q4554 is 29.1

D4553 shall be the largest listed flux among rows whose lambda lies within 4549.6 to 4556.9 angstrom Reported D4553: 30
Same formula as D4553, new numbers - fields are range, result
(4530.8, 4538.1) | 30.5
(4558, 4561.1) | 29.1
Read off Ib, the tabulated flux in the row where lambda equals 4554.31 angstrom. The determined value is 29.9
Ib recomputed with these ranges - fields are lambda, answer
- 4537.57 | 28.9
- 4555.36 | 30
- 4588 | 28.7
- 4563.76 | 29.6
